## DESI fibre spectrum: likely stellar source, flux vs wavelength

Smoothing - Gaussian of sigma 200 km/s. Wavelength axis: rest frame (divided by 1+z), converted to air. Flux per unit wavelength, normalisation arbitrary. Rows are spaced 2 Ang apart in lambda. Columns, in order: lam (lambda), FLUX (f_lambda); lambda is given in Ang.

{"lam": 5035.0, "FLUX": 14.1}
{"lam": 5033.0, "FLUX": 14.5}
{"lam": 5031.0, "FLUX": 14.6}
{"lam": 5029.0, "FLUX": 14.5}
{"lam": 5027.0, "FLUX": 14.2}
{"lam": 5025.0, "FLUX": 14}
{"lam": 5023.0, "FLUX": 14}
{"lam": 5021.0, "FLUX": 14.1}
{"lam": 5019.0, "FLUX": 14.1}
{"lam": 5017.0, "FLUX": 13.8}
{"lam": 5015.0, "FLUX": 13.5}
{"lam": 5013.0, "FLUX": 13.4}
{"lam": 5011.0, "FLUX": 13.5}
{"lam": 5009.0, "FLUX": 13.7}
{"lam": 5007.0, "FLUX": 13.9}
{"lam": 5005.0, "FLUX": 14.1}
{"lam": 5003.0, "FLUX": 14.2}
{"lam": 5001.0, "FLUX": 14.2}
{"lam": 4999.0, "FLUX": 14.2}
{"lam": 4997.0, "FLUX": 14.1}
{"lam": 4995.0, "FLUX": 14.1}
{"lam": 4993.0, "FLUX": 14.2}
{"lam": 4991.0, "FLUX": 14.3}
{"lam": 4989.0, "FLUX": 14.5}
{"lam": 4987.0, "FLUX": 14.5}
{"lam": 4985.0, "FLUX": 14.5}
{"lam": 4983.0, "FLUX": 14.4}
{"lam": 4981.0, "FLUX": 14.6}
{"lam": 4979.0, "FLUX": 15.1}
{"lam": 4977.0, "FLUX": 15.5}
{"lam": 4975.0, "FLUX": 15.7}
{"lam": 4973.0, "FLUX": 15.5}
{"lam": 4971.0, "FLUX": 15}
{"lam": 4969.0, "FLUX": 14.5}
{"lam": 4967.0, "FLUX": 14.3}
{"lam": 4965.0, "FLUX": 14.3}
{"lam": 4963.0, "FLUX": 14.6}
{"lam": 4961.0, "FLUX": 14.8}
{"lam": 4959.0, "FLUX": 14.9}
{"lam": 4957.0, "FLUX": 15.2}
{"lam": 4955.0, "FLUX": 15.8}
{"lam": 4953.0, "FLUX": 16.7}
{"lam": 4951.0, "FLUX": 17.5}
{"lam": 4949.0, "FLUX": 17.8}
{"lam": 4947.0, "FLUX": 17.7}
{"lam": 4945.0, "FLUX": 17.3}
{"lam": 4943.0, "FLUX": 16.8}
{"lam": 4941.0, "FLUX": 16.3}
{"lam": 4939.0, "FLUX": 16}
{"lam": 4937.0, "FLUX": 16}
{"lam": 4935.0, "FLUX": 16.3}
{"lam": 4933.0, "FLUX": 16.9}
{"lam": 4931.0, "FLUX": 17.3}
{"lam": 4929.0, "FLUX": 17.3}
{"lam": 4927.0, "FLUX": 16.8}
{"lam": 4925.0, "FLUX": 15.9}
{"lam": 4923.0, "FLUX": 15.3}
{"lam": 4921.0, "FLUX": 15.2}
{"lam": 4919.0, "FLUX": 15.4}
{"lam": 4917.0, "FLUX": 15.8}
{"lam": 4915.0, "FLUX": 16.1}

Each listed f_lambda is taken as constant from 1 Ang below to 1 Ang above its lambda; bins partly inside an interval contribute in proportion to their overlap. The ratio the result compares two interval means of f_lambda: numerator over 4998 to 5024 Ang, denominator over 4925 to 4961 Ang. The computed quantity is 0.84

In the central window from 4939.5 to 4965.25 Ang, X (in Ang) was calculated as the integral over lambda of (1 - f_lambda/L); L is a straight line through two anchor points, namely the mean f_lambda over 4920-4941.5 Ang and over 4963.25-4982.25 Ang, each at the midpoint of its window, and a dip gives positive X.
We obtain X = -1.0 Ang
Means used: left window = 16.3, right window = 14.9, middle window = 16.2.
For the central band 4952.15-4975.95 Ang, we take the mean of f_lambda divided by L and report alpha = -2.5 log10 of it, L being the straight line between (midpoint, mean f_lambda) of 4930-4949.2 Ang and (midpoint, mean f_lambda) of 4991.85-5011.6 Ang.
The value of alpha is 0.04 mag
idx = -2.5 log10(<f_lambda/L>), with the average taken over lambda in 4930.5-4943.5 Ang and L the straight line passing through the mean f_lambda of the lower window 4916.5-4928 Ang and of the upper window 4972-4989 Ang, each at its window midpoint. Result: -0.06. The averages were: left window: 15.7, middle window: 16.5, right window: 14.9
